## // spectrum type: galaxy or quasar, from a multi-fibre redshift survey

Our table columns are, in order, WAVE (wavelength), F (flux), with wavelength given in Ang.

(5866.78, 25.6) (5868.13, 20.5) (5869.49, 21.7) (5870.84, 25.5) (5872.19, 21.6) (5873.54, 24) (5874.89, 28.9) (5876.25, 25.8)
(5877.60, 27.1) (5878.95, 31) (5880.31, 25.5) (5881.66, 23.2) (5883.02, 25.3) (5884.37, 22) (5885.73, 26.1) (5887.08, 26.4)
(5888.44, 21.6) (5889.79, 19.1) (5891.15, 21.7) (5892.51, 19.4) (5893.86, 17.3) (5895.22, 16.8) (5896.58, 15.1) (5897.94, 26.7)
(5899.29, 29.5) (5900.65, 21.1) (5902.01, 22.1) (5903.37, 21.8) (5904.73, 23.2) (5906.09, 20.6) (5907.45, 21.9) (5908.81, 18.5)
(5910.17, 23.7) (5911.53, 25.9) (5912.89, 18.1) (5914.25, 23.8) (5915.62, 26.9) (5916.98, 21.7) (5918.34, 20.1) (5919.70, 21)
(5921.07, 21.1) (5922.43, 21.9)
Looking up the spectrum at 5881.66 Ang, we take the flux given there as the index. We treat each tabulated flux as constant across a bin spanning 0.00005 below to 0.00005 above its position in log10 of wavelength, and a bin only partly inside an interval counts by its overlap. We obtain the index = 23.2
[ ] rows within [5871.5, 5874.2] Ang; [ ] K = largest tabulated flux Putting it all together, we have 24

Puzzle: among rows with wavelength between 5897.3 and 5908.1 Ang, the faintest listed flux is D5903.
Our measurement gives 20.6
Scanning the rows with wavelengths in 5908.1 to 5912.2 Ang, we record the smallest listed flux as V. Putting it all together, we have 18.5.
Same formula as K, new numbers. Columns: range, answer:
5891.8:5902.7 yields 29.5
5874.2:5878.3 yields 28.9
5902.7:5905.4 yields 23.2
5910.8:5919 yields 26.9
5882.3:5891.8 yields 26.4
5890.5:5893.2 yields 21.7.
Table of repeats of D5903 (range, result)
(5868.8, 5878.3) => 21.6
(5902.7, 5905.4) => 21.8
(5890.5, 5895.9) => 16.8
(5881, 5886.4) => 22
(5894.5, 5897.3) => 15.1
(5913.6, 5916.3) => 23.8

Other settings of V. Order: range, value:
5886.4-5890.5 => 19.1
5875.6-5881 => 25.5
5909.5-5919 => 18.1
